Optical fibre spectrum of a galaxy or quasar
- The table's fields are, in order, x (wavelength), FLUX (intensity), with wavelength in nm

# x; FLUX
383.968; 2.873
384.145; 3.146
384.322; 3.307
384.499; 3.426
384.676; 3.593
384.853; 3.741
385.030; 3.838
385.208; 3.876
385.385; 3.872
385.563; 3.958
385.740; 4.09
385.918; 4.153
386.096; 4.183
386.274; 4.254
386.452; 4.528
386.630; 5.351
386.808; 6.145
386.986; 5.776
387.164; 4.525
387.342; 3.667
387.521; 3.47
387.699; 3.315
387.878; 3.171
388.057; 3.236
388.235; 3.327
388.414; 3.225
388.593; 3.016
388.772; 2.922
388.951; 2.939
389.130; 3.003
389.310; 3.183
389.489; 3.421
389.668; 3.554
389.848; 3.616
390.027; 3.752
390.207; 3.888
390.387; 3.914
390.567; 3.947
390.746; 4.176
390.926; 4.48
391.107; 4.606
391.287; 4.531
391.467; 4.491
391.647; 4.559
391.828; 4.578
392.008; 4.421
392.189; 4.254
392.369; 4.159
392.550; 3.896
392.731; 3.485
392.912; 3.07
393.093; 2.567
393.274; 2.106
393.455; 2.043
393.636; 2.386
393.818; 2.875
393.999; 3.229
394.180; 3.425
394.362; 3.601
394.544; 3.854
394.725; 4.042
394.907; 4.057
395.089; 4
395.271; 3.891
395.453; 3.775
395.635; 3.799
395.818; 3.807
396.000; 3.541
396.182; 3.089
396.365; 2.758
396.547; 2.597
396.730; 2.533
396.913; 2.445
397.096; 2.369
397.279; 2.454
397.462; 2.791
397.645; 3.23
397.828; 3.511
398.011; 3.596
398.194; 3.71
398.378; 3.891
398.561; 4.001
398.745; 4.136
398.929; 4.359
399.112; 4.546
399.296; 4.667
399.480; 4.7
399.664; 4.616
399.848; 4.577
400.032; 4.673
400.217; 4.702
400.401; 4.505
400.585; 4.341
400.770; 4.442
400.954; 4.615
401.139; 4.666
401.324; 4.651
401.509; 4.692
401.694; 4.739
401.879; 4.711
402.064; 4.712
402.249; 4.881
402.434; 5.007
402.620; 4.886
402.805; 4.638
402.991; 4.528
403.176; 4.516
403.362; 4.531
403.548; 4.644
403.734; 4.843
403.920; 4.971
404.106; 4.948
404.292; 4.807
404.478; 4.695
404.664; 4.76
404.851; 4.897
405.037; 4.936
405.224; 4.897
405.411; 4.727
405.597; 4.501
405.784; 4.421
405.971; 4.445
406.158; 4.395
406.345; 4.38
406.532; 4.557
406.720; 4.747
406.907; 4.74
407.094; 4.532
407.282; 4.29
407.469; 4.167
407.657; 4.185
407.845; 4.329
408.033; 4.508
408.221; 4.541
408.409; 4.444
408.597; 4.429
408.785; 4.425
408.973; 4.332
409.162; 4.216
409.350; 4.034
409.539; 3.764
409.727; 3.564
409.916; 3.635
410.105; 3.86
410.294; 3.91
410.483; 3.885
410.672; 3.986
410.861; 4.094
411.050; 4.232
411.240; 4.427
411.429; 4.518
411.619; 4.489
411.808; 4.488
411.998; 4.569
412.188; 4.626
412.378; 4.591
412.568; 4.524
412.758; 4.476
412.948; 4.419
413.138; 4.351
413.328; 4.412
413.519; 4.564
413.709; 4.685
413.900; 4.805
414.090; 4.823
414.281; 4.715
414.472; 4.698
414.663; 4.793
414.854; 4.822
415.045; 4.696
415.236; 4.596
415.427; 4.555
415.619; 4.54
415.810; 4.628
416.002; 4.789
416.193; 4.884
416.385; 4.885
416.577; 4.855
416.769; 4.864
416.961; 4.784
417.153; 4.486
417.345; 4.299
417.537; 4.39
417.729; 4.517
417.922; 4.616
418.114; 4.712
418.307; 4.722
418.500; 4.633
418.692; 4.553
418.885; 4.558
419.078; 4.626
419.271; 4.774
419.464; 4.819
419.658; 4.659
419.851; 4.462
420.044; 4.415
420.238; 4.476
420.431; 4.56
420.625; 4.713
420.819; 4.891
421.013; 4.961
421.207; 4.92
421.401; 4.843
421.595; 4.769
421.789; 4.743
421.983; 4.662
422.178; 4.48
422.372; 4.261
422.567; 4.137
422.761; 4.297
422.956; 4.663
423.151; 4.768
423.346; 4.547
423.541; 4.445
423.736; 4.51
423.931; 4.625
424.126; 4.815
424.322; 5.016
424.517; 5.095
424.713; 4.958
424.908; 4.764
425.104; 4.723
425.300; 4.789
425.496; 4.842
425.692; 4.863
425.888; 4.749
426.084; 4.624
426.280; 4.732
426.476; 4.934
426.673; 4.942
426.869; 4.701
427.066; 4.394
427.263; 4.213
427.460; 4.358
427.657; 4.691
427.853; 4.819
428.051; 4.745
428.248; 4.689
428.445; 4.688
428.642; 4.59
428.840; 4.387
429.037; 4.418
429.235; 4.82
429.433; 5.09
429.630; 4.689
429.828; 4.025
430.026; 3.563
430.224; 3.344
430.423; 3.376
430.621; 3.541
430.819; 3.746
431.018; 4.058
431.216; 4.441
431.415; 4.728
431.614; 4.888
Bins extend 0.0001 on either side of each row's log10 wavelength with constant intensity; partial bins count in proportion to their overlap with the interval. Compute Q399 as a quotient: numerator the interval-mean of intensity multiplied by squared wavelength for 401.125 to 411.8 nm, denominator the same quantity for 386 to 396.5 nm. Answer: 1.3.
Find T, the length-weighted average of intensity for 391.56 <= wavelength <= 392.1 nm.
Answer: 4.51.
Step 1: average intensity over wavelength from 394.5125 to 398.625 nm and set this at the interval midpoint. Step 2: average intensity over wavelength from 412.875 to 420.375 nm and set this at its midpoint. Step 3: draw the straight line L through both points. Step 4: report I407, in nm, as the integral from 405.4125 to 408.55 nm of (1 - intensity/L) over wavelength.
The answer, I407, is -0.34 nm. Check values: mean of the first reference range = 3.37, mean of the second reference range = 4.64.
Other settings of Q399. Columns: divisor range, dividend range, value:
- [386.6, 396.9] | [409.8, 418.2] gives 1.38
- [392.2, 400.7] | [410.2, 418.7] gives 1.39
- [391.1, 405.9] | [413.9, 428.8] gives 1.29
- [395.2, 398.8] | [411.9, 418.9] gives 1.54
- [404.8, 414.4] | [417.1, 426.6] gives 1.12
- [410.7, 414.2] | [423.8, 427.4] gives 1.13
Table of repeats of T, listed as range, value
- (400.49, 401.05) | 4.47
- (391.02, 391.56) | 4.55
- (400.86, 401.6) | 4.65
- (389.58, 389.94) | 3.59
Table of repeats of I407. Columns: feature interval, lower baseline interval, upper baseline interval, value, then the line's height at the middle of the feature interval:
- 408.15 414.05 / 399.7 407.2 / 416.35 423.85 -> 0.43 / 4.65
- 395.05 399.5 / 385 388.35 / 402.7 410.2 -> 0.84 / 4.32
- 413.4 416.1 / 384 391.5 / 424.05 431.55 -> -0.24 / 4.31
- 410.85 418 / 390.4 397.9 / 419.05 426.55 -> -0.42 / 4.34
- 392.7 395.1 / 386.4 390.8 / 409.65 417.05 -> 0.48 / 3.94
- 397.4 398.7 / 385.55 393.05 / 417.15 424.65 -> 0.18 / 4.14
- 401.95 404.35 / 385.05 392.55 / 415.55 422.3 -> -0.25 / 4.31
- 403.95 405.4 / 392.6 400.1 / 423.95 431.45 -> -0.42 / 3.76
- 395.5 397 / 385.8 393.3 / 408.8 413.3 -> 0.34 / 4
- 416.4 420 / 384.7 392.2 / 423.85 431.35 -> -0.20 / 4.39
